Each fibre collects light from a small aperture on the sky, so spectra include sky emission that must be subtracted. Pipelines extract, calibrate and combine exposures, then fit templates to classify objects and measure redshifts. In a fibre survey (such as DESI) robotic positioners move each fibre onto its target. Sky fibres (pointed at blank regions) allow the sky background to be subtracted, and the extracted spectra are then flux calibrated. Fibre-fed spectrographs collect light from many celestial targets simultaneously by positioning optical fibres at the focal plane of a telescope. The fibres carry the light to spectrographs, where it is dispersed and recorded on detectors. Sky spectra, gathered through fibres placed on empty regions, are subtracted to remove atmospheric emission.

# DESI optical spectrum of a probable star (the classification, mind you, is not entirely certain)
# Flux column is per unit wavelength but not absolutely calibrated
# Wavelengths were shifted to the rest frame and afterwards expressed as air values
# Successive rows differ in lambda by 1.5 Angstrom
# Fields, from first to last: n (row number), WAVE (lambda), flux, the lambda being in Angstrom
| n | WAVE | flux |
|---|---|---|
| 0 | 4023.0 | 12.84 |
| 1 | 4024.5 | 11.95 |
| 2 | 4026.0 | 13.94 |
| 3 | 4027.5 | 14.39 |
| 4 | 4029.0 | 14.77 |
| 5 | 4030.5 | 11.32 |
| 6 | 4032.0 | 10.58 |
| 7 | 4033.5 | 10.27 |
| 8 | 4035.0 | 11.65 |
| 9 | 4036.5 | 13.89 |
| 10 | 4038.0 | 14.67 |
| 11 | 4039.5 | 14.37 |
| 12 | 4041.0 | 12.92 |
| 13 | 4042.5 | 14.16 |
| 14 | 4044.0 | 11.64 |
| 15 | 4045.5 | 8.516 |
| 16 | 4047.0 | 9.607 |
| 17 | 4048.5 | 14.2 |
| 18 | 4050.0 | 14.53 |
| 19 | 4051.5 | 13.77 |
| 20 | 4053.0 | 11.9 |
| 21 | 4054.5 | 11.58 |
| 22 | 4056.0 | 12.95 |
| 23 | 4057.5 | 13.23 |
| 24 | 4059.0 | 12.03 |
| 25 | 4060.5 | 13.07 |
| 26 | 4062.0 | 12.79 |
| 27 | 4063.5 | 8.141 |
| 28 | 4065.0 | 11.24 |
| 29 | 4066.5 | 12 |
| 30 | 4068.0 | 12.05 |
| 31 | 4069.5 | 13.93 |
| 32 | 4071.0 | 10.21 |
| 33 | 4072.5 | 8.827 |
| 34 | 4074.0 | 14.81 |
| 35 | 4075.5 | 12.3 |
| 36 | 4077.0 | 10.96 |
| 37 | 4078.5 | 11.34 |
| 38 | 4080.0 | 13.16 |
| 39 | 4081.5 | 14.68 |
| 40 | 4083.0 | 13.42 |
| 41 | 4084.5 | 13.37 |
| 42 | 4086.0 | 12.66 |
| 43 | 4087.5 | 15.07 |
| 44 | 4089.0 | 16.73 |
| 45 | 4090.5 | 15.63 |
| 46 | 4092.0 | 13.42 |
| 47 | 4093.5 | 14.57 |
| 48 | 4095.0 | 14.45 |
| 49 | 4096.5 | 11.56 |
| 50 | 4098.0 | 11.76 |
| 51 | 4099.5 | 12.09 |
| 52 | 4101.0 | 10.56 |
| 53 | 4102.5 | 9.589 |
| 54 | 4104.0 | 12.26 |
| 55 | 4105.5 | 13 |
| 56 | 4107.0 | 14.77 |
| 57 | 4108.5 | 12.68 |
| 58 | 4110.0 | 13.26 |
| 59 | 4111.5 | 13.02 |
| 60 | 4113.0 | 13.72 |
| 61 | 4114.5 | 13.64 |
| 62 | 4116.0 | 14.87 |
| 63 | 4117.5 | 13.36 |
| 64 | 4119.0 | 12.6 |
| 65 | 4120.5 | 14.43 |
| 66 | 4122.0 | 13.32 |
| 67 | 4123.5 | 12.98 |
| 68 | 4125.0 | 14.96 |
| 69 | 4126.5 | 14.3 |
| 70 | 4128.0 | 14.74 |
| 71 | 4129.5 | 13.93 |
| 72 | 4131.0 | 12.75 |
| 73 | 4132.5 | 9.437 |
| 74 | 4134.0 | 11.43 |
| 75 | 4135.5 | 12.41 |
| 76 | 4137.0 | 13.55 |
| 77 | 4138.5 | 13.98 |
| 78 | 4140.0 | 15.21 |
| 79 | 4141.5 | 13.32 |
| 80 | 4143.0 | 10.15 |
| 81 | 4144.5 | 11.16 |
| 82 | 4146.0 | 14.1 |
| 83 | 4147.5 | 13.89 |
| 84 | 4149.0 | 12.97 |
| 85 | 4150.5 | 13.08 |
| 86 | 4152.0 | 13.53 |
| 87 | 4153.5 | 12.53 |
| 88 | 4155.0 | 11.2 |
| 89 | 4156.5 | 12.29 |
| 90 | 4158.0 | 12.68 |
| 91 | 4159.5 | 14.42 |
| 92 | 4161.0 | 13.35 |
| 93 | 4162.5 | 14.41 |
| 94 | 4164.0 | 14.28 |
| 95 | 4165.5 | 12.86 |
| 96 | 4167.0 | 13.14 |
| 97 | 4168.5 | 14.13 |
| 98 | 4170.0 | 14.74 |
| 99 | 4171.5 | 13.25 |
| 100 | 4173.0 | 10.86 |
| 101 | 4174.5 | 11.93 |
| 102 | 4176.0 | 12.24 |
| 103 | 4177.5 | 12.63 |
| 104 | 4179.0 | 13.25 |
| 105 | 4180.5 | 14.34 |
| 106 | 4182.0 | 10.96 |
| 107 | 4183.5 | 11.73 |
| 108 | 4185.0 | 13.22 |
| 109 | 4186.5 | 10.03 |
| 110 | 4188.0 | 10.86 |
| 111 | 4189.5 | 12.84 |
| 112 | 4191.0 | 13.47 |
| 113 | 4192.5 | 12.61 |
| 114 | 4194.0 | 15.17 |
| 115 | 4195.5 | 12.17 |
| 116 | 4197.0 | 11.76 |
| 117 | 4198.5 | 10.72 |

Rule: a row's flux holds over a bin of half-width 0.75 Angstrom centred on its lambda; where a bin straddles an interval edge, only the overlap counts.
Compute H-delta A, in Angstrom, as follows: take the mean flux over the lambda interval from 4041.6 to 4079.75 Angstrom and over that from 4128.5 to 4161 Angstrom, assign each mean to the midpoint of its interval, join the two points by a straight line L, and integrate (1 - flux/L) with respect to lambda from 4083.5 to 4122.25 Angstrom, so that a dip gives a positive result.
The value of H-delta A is -2.89 Angstrom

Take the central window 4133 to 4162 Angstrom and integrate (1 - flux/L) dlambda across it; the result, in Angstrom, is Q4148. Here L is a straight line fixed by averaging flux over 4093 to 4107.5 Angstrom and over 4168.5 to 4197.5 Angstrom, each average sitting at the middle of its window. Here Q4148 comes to -0.9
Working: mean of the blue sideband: 12.4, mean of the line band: 12.9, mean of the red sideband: 12.6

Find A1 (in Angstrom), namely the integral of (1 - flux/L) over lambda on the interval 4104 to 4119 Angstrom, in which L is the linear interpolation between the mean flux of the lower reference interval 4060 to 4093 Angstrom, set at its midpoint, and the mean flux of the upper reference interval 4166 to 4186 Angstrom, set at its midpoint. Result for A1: -0.9 Angstrom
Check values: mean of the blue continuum 12.7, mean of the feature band 13.5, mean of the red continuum 12.8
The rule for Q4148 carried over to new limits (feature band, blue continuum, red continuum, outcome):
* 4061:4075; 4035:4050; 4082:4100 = 1.8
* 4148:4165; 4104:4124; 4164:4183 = -0.1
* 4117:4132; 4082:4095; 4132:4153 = -0.4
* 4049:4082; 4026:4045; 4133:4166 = 1.7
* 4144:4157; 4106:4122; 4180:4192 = 0.1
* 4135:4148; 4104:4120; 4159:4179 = 0.2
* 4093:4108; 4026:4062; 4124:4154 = 0.5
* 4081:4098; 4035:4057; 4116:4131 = -0.9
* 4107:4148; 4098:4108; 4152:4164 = -2.5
